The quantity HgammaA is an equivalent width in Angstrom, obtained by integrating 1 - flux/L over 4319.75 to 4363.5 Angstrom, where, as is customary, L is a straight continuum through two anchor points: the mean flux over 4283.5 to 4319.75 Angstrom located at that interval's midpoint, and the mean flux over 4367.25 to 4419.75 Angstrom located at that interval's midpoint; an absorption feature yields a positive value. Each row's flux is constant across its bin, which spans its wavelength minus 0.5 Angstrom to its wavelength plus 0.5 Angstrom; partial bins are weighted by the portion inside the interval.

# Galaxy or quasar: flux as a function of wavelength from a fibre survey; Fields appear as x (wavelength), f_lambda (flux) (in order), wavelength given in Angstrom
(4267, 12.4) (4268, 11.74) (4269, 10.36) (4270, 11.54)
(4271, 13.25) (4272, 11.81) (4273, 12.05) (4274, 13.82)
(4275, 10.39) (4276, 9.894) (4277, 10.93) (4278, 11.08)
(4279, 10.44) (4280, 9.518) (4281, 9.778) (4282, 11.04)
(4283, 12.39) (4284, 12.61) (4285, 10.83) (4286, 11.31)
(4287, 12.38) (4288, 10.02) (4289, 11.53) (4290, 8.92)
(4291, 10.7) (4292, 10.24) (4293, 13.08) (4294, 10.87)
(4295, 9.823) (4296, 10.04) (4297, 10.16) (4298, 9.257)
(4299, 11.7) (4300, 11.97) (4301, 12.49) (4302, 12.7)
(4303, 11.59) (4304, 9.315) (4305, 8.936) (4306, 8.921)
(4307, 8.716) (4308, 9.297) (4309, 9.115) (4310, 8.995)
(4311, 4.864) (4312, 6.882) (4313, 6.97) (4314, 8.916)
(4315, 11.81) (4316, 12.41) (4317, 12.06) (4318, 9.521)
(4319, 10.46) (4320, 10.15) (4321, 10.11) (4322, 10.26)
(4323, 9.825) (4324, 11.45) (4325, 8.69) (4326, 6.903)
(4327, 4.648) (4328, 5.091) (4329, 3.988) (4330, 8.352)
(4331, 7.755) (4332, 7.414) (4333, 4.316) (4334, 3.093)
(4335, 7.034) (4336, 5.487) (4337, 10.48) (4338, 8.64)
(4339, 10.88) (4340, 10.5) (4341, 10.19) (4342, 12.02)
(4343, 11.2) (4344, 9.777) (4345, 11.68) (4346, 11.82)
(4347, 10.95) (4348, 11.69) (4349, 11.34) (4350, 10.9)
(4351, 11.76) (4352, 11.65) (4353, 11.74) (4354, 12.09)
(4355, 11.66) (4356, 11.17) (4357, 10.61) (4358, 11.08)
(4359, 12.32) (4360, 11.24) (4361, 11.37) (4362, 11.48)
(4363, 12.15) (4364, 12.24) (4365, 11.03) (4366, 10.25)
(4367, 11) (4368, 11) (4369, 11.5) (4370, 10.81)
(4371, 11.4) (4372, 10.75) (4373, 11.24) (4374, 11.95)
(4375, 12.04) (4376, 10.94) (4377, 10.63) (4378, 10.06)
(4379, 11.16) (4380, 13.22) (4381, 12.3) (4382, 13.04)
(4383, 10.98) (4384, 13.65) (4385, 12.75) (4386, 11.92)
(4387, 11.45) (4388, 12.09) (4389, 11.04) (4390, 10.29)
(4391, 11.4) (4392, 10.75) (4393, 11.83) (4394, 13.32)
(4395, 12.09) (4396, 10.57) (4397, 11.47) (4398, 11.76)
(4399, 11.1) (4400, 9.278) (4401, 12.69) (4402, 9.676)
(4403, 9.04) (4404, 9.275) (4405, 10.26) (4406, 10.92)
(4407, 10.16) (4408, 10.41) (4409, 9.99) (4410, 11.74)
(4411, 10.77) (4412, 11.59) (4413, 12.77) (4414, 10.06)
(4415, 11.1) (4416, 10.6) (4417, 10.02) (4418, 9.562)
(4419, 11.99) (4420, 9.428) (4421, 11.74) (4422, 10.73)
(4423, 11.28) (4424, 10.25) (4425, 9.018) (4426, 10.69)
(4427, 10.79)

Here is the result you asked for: 4.0 Angstrom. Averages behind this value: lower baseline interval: 10.3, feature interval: 9.7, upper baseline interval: 11.2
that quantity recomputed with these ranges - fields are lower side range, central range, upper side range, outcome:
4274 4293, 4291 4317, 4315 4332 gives -0.3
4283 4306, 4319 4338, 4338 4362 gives 6.0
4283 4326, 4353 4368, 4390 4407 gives -1.1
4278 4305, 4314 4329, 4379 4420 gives 2.3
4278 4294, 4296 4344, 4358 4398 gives 9.1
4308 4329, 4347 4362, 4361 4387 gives -1.2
